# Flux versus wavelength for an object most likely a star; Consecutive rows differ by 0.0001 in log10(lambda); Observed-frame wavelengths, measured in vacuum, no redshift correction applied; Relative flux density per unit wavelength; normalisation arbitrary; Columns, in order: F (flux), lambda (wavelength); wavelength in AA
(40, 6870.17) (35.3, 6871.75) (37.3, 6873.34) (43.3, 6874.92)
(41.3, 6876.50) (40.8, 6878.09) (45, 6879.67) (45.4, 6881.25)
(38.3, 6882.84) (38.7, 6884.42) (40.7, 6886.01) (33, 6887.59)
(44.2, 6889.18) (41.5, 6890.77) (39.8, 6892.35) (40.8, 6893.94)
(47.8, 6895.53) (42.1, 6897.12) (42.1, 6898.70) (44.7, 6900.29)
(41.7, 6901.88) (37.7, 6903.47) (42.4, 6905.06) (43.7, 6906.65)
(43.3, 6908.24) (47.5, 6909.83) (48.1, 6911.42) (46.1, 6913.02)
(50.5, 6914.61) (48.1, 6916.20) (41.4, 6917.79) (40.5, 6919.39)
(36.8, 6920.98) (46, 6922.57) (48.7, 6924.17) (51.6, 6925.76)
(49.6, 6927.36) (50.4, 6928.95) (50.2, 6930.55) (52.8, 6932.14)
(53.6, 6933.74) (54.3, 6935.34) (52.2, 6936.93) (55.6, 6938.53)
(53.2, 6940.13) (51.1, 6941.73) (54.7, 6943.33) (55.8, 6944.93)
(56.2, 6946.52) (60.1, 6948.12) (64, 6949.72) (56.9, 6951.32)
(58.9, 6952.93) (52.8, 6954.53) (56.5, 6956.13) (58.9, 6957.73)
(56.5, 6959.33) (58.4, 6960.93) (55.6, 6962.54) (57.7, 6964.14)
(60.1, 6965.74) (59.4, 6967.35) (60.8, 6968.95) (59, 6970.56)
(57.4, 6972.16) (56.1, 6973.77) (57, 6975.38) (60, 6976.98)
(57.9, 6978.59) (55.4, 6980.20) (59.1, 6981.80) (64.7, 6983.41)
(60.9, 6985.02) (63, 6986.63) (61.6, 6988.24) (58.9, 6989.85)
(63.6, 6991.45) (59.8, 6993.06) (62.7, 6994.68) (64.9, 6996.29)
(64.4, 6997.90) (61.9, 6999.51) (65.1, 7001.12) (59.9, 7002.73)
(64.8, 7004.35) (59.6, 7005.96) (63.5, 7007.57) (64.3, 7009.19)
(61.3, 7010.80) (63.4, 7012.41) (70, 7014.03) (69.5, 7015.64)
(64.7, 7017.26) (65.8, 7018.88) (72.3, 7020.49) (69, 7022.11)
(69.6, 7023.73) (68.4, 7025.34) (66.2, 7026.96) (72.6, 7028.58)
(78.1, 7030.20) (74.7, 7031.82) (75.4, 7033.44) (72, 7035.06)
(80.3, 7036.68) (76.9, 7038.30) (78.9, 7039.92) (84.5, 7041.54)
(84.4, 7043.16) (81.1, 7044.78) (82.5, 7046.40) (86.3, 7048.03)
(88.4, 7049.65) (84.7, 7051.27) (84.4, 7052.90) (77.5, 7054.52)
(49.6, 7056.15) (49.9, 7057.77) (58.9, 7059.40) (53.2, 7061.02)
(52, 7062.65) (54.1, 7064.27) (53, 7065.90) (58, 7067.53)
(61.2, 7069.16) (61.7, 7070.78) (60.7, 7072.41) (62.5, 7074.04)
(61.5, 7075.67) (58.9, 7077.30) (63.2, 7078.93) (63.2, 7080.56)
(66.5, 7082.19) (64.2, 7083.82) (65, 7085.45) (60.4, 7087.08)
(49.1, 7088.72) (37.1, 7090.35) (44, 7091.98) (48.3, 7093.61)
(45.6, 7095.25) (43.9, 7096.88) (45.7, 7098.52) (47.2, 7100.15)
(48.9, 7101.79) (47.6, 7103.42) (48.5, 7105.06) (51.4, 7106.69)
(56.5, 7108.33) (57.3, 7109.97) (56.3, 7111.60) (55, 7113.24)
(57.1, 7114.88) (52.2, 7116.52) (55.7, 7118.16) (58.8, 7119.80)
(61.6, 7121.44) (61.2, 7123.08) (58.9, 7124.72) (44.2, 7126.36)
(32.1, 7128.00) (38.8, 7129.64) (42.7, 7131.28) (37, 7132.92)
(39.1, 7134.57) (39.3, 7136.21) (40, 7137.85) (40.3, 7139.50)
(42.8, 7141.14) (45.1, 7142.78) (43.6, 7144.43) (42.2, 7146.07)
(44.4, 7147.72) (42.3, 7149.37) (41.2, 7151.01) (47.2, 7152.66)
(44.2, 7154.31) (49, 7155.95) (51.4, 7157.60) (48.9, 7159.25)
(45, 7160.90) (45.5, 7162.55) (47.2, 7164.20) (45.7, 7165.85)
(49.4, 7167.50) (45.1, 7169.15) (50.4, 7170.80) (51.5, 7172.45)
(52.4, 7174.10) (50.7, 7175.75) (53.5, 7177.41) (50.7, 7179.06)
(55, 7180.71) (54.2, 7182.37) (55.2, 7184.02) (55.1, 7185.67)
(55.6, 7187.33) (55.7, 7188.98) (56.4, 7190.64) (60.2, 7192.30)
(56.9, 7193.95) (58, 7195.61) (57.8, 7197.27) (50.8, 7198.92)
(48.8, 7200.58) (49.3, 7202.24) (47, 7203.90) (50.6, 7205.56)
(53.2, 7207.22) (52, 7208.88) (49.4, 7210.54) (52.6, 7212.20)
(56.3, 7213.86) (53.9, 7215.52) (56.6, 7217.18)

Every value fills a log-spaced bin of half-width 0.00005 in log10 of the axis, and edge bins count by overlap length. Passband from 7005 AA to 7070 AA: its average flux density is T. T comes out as 69.5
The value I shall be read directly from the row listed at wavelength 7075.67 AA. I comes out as 61.5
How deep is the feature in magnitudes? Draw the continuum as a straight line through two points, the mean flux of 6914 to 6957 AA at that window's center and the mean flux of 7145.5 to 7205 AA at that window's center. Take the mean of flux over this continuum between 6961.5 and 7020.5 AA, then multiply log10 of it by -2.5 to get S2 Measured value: -0.19 mag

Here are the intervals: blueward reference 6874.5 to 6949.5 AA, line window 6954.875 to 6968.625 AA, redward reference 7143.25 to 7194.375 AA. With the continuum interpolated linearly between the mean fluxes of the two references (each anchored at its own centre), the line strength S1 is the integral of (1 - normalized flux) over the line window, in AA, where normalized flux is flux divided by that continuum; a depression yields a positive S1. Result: -3.1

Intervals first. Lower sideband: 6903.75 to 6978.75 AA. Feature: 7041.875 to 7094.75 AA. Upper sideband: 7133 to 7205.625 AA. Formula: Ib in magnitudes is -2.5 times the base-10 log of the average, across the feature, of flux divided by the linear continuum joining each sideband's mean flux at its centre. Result -0.243 mag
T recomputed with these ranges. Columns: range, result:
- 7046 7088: 64.4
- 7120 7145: 44.8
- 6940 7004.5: 59.2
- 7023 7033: 71.8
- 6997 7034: 67.1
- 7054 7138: 53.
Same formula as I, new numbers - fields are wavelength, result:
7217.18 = 56.6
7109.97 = 57.3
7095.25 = 45.6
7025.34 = 68.4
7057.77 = 49.9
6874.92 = 43.3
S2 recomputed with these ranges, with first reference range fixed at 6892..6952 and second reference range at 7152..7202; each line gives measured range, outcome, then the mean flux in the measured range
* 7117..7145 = 0.111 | 46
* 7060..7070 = -0.106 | 55.4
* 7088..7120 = 0.012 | 50.2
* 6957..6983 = -0.184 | 58.2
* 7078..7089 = -0.227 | 62.2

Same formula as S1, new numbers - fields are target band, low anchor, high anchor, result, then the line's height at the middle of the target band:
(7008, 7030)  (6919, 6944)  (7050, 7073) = -3.64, 58.1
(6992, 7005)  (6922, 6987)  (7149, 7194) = -1.87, 55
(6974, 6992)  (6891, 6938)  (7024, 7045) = 0.92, 63.2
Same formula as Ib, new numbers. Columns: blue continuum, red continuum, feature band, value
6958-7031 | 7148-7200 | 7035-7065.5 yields -0.218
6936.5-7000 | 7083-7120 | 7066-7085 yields -0.161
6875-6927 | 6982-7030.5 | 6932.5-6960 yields -0.067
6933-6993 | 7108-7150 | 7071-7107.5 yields -0.076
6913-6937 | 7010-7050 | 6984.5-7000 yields 0.045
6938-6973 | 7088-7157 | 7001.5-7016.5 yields -0.185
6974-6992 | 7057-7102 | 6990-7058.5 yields -0.213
